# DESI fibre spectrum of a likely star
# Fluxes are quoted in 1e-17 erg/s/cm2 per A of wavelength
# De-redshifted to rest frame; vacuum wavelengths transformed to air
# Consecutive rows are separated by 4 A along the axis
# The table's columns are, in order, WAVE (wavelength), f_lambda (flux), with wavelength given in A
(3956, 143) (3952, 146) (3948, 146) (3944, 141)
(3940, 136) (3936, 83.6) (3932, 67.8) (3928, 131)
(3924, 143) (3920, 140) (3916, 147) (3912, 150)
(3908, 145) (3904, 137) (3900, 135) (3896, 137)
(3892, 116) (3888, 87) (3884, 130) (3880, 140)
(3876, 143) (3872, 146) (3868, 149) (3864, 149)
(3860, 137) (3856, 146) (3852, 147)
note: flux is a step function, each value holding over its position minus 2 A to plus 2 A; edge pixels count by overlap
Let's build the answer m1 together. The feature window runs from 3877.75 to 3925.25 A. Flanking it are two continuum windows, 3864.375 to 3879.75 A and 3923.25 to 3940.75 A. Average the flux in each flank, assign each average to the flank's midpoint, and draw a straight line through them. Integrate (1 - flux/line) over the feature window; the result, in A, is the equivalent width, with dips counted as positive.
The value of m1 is -2.9 A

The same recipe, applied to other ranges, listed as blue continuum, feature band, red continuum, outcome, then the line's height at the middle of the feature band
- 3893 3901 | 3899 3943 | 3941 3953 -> 3.0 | 138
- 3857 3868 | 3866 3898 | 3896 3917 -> 2.8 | 143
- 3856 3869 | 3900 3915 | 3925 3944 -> -2.4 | 123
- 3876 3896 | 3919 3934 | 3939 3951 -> 1.8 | 136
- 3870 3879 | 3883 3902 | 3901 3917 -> 3.1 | 144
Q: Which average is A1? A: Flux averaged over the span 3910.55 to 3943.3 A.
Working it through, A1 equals 125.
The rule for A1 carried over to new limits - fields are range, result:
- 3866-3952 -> 131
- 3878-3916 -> 132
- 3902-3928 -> 143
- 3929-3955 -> 121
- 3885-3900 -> 117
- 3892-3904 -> 133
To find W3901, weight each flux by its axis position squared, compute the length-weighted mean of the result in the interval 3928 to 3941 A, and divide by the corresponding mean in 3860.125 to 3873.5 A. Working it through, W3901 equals 0.69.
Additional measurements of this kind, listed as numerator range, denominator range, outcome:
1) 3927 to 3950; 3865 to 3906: 0.91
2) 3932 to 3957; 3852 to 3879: 0.91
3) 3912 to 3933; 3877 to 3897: 1.09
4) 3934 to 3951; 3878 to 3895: 1.10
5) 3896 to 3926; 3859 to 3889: 1.06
